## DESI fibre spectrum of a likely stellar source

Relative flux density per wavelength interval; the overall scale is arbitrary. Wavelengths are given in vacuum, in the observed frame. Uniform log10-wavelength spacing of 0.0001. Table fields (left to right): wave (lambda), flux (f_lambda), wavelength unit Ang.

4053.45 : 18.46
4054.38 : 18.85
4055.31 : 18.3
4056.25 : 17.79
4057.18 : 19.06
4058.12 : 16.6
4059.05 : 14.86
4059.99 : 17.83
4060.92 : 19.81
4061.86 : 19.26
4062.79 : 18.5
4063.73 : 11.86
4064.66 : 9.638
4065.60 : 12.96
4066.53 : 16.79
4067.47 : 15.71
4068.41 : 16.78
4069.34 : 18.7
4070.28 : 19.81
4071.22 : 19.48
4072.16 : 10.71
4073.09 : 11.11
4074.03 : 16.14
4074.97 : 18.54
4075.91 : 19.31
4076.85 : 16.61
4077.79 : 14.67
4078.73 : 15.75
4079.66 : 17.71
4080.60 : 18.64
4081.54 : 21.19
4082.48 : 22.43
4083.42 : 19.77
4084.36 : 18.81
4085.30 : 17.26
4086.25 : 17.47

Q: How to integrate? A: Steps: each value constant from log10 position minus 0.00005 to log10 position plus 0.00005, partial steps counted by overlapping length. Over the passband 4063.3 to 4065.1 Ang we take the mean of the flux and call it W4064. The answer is 10.8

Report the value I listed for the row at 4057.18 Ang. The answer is 19.06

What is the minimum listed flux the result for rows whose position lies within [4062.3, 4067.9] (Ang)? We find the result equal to 9.638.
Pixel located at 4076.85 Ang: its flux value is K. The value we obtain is 16.61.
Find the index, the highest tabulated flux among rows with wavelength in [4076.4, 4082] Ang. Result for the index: 21.19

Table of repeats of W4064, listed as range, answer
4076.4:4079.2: 15.7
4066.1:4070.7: 17.5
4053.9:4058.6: 18.1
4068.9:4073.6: 15.9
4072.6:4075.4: 15.2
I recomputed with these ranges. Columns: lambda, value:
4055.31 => 18.3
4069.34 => 18.7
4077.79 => 14.67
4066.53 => 16.79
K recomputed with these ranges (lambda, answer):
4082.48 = 22.43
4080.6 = 18.64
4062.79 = 18.5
